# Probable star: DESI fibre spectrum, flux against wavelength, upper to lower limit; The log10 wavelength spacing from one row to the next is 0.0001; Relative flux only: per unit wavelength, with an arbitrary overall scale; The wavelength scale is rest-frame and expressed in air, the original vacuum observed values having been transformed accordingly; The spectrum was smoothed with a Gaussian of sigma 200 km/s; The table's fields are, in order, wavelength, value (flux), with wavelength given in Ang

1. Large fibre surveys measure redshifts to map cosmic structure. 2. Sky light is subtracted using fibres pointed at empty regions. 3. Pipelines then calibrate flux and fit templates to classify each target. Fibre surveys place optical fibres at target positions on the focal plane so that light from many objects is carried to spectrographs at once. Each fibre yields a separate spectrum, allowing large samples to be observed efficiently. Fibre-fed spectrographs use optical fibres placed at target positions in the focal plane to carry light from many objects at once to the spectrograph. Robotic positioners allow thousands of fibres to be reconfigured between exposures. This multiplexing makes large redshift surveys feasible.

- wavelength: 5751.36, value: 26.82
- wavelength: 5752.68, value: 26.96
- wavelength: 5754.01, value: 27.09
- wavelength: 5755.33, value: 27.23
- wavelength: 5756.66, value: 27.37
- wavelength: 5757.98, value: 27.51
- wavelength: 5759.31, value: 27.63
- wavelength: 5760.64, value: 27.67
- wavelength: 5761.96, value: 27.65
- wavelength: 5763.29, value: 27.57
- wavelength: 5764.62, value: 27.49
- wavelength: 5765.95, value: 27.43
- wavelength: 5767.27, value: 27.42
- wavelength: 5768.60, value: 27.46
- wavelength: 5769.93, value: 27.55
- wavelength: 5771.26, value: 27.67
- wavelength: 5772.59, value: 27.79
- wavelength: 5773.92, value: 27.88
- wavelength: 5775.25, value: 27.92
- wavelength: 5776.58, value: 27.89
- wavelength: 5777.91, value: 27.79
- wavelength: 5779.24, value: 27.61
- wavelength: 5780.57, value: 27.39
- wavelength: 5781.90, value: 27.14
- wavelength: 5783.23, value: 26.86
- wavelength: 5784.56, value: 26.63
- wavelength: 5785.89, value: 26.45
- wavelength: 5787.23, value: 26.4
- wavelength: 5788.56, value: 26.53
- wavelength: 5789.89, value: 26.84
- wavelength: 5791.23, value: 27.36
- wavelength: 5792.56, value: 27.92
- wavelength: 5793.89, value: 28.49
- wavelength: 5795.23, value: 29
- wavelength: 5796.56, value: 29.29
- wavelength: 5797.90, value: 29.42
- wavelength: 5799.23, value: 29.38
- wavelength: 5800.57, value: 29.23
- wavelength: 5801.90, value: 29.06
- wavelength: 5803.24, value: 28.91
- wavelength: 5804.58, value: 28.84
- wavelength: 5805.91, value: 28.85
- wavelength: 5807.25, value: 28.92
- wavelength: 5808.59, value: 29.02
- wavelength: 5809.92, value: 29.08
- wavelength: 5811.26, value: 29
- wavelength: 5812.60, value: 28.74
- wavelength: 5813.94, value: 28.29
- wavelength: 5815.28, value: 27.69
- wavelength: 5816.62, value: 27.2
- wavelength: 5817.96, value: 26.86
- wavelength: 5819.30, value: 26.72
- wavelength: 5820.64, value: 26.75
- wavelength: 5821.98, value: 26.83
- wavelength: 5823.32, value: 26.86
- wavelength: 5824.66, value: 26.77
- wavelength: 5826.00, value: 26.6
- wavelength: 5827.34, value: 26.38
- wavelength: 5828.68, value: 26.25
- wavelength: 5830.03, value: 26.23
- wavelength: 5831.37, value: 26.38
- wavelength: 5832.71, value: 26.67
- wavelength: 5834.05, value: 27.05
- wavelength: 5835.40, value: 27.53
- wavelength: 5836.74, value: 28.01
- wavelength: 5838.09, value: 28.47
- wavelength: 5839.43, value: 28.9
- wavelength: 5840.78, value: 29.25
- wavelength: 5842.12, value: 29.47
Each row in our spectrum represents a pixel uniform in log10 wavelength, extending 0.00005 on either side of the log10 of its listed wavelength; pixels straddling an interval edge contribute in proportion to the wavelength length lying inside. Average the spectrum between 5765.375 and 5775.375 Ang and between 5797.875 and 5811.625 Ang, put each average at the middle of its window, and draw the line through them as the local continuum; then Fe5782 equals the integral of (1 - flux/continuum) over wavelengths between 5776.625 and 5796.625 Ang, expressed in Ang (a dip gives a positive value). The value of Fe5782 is 0.6 Ang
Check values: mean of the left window 27.6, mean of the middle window 27.4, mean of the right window 29.1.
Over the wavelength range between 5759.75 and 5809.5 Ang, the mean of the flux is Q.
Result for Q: 27.9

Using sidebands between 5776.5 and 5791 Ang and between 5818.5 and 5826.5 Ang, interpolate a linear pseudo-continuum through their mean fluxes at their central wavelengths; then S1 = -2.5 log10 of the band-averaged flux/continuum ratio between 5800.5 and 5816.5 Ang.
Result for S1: -0.073 mag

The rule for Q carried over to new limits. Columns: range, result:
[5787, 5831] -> 27.9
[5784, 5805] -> 28.1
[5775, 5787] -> 27.2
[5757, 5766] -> 27.6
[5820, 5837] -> 26.8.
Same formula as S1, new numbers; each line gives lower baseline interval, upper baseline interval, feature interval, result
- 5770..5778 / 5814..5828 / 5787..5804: -0.037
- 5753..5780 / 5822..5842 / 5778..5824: -0.020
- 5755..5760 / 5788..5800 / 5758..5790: 0.017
